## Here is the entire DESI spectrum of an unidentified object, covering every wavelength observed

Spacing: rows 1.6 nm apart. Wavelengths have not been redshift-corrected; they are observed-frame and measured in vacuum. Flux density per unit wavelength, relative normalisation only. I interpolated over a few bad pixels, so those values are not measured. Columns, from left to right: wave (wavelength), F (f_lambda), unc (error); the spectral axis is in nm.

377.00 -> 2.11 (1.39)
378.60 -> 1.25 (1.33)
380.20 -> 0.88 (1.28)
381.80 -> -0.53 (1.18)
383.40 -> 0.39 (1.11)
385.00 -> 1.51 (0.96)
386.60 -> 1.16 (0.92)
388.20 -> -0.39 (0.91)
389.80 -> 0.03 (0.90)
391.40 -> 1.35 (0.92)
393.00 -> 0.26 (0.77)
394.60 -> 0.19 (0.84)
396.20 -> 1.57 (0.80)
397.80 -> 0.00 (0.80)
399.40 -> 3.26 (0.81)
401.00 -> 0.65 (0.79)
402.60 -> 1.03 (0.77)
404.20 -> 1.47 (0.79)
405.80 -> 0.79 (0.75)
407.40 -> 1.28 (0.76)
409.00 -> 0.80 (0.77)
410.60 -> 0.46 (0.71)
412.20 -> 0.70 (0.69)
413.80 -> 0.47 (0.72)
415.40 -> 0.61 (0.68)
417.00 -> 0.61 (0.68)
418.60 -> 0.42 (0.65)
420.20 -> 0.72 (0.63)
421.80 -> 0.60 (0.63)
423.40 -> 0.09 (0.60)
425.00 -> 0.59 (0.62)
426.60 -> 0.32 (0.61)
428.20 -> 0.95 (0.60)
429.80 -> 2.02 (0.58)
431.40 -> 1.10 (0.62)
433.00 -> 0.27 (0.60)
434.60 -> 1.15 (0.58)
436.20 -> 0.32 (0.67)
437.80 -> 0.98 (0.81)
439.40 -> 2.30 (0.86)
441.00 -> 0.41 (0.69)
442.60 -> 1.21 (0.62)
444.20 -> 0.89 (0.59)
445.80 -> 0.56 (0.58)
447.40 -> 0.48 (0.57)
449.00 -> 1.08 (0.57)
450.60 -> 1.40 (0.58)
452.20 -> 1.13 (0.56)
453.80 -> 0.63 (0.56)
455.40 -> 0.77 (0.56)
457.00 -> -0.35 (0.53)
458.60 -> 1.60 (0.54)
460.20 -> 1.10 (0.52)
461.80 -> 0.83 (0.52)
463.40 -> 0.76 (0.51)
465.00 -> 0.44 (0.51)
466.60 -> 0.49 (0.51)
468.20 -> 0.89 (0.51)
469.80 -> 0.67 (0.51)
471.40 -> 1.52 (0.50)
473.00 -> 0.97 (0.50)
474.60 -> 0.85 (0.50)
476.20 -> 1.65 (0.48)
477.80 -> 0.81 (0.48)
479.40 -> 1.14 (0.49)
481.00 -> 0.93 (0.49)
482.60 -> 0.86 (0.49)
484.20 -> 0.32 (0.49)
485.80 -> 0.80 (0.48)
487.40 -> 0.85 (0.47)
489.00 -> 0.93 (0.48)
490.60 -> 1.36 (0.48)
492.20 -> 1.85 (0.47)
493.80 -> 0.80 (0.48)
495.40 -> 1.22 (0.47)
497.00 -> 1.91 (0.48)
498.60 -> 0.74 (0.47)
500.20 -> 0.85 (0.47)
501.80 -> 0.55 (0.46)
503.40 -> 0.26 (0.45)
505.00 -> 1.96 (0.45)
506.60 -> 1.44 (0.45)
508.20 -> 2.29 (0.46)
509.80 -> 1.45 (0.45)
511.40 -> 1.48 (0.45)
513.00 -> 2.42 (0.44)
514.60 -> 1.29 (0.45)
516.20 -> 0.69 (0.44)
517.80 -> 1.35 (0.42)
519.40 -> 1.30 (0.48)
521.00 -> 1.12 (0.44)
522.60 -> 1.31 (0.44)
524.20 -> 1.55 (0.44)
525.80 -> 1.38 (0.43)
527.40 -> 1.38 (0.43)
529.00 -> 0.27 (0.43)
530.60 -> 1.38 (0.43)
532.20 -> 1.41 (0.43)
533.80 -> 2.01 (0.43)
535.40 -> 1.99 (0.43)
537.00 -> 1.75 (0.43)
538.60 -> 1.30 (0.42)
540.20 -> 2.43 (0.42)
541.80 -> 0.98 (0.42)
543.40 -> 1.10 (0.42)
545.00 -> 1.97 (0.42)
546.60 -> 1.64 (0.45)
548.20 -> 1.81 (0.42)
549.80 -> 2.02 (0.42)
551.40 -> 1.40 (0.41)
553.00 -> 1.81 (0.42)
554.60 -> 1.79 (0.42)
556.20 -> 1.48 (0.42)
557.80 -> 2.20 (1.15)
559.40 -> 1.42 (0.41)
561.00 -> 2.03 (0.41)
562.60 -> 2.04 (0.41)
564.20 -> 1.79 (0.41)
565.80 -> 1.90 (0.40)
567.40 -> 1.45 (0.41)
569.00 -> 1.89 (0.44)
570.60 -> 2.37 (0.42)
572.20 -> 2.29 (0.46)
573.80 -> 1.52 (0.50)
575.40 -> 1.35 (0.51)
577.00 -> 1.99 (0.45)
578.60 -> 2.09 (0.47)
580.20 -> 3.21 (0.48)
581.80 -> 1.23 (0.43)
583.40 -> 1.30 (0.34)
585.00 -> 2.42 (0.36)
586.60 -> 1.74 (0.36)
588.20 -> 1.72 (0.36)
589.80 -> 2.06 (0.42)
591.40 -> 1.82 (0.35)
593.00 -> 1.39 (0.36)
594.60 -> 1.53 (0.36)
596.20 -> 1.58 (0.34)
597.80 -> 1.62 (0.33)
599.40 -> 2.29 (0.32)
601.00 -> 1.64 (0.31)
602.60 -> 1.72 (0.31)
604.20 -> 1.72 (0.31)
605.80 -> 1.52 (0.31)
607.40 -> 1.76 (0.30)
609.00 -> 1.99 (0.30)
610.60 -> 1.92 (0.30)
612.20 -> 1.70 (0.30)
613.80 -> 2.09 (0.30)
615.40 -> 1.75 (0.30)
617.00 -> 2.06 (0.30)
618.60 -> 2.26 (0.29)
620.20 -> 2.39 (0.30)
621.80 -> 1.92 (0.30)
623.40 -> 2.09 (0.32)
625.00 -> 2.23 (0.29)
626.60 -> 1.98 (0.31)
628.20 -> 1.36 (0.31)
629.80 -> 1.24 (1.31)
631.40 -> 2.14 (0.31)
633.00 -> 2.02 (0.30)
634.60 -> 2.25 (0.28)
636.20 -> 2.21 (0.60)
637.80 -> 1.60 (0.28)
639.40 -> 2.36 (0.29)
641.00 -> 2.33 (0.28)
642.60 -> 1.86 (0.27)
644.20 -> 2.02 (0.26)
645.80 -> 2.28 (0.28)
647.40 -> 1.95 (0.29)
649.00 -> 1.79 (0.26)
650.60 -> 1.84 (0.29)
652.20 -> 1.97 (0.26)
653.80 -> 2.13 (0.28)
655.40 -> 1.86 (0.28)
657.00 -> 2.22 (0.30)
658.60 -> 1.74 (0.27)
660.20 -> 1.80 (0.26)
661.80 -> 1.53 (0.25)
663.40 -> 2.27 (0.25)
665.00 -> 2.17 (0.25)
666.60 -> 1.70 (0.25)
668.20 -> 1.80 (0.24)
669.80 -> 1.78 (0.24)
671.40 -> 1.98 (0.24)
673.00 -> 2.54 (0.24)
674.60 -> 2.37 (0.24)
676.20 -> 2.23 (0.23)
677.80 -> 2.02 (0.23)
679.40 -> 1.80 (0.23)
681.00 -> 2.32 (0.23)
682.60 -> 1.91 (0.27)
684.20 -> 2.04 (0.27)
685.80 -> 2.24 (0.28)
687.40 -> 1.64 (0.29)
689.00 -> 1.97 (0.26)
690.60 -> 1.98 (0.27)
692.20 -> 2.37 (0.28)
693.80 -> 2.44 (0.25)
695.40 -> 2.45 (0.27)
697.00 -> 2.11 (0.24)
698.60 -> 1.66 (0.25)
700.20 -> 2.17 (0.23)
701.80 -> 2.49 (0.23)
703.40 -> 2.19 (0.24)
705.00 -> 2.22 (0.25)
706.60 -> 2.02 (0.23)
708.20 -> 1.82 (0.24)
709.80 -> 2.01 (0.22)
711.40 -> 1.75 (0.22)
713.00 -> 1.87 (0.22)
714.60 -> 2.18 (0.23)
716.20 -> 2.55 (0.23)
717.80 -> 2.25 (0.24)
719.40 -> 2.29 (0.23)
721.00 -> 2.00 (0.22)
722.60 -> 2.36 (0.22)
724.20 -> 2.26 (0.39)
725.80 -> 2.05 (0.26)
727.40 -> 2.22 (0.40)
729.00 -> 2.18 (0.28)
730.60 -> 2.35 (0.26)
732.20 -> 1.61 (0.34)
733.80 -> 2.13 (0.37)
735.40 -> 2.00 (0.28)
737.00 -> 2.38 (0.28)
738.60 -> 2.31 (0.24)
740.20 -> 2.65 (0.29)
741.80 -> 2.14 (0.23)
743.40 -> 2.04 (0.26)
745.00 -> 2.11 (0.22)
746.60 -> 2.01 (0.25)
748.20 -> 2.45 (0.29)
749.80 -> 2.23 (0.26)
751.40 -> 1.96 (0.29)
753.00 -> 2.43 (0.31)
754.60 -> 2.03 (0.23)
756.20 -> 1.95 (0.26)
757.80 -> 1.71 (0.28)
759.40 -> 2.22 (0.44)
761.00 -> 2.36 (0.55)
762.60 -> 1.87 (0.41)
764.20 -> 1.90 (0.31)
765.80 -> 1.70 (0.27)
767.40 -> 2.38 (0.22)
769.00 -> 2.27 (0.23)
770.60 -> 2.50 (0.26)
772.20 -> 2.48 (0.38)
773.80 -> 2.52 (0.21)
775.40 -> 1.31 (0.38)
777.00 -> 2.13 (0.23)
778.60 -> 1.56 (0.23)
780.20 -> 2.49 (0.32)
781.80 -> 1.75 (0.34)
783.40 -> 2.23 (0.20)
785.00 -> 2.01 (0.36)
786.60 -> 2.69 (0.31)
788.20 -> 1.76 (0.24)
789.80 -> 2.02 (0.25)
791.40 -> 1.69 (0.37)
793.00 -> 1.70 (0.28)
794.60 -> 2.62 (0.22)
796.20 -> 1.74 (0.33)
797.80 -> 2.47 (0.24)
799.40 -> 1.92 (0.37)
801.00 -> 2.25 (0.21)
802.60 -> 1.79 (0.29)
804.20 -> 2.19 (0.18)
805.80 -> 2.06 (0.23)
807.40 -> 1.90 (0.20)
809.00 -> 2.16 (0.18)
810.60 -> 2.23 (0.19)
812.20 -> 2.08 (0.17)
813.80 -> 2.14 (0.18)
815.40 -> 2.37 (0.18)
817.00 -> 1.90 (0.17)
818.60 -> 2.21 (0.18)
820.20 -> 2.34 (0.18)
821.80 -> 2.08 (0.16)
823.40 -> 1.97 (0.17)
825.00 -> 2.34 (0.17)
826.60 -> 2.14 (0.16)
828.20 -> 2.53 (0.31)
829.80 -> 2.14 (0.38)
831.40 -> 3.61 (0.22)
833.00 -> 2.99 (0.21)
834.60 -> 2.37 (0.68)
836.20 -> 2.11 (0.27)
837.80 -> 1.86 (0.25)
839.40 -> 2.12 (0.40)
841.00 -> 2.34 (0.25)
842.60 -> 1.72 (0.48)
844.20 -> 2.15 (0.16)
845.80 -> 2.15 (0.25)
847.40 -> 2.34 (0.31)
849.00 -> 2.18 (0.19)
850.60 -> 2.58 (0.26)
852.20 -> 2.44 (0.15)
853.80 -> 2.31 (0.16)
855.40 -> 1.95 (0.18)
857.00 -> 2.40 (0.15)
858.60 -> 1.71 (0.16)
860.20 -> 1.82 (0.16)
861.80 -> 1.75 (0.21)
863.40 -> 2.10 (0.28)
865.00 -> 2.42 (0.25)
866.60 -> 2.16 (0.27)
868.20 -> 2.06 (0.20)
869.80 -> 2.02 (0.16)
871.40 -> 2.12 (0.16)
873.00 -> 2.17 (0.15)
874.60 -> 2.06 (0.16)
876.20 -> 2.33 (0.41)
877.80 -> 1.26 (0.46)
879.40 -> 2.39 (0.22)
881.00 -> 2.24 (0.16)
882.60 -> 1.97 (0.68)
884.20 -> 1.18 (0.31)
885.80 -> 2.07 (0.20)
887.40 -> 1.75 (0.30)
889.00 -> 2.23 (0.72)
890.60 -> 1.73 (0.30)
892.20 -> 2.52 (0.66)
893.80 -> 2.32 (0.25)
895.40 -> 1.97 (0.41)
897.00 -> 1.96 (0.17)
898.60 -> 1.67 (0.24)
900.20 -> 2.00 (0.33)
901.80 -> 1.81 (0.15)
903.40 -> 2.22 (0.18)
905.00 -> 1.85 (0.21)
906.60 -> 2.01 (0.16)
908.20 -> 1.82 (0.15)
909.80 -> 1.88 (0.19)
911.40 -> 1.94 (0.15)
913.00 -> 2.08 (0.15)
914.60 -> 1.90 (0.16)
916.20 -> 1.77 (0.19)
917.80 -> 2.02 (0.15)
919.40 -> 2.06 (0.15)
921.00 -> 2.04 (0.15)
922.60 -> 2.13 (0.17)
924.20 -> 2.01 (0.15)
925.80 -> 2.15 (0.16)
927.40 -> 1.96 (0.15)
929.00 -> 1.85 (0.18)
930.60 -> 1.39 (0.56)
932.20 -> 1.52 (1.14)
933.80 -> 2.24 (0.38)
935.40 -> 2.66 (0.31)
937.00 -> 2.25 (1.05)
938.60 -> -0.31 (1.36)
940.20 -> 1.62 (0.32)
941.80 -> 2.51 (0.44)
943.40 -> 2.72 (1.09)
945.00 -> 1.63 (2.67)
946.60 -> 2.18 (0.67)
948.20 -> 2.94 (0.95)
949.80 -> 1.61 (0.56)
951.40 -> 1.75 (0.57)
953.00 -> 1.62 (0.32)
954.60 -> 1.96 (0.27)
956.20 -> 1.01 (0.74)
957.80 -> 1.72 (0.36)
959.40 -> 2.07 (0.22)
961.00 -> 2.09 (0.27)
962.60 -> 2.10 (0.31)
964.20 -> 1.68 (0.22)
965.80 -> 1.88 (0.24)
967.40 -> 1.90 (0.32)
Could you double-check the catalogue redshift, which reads 0.27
